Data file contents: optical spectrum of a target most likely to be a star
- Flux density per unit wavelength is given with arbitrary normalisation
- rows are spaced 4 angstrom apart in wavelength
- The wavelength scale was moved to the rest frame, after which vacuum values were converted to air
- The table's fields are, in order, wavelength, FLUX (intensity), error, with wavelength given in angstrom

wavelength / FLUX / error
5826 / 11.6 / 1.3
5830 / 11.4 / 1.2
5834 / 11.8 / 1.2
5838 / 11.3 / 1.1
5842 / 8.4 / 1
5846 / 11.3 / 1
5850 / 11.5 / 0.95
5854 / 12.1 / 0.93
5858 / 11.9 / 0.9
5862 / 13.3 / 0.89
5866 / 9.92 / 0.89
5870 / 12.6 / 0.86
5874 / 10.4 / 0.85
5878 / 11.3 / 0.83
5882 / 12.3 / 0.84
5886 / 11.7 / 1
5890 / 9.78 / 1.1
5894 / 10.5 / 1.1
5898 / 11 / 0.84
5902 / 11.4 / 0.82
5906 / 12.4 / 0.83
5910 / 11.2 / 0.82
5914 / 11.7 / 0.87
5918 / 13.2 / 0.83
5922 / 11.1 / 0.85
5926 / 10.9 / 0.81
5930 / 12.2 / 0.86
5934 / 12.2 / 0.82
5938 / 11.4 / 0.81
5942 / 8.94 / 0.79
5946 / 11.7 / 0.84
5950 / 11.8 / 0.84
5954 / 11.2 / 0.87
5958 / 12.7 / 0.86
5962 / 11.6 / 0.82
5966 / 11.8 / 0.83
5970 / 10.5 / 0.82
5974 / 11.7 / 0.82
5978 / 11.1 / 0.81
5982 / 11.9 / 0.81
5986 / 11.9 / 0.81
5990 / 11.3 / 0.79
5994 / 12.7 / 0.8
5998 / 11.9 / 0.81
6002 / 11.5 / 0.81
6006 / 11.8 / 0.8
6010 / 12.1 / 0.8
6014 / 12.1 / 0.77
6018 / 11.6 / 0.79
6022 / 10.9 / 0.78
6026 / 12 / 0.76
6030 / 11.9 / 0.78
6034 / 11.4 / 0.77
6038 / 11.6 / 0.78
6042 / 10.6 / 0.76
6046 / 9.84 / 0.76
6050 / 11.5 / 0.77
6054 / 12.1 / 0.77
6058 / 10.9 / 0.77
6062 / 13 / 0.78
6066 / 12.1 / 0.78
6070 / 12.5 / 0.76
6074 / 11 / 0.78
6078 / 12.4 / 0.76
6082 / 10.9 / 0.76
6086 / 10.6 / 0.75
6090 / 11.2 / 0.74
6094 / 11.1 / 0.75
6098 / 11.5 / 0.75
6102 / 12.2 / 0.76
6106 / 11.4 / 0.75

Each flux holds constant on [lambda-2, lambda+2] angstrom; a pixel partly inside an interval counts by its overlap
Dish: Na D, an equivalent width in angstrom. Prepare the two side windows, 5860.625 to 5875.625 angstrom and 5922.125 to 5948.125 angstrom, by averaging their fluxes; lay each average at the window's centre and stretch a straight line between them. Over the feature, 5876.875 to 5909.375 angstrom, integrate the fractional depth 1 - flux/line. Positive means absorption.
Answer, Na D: 0.3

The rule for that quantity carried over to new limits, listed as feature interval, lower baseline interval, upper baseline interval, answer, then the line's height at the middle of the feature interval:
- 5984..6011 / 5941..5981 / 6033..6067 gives -1.13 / 11.4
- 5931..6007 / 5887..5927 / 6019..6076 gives -0.96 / 11.4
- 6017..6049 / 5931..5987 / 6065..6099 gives 0.65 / 11.5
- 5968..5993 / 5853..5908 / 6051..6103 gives 0.22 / 11.6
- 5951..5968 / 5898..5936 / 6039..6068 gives -0.23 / 11.7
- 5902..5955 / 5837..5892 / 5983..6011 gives 0.12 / 11.6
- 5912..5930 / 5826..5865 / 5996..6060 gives -0.53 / 11.4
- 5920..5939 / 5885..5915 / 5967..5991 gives -0.50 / 11.3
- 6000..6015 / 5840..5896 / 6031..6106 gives -0.61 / 11.4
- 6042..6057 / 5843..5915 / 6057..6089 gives 0.77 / 11.7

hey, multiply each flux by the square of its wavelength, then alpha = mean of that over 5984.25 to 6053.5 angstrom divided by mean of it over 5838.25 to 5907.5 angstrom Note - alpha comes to 1.08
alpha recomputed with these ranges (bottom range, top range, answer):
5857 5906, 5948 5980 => 1.04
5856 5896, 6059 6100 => 1.09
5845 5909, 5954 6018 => 1.06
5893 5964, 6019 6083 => 1.04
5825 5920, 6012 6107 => 1.07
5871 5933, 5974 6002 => 1.06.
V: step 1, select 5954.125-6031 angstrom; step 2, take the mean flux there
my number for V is 11.7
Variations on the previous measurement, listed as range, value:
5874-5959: 11.4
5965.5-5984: 11.4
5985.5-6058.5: 11.6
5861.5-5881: 11.4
